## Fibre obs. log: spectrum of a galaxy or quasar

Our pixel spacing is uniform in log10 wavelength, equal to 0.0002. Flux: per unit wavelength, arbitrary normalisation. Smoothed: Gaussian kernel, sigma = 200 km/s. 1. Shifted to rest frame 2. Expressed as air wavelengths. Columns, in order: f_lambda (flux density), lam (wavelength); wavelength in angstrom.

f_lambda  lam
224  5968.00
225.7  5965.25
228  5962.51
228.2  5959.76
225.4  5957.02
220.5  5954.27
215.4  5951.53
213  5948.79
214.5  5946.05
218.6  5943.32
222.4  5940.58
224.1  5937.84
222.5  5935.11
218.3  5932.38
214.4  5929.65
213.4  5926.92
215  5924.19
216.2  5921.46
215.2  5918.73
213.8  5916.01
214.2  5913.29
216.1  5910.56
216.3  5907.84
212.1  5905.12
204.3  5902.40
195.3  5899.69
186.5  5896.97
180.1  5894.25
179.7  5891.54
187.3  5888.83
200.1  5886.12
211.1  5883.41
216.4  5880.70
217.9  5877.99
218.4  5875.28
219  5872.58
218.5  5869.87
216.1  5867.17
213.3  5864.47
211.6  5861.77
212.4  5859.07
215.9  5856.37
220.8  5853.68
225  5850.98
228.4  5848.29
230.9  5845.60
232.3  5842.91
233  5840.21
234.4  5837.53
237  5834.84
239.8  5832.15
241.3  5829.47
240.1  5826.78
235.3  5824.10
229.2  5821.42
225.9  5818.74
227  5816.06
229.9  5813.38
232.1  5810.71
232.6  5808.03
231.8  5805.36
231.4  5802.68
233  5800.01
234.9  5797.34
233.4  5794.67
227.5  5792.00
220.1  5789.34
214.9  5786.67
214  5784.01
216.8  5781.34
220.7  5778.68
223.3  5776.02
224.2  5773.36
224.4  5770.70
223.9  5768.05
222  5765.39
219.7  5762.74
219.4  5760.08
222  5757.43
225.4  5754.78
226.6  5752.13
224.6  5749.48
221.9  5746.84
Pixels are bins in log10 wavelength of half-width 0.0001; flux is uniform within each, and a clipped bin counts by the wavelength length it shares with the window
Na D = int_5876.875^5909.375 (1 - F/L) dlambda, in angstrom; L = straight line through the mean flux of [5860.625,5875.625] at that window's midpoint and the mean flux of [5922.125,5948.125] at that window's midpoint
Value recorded 2.4 angstrom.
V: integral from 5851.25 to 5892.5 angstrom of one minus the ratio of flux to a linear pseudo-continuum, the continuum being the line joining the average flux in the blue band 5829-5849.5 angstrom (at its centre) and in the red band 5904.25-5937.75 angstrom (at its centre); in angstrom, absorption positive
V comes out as 2.9 angstrom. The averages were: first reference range 234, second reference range 216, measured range 211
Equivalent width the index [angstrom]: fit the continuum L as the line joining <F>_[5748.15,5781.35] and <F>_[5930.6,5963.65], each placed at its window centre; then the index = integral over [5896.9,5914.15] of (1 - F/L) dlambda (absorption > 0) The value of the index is 1.06 angstrom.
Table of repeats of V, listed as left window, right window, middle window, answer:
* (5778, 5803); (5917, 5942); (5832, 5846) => -0.8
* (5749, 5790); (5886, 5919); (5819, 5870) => -4.2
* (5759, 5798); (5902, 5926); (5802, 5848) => -2.8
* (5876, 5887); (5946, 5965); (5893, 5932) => 1.4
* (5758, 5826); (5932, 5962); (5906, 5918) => 0.4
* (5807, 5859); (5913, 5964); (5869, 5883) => 0.5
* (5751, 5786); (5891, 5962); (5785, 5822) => -1.5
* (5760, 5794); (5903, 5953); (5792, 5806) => -0.8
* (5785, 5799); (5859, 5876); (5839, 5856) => -0.7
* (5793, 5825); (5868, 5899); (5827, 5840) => -0.9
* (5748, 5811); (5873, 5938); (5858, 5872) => -0.1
